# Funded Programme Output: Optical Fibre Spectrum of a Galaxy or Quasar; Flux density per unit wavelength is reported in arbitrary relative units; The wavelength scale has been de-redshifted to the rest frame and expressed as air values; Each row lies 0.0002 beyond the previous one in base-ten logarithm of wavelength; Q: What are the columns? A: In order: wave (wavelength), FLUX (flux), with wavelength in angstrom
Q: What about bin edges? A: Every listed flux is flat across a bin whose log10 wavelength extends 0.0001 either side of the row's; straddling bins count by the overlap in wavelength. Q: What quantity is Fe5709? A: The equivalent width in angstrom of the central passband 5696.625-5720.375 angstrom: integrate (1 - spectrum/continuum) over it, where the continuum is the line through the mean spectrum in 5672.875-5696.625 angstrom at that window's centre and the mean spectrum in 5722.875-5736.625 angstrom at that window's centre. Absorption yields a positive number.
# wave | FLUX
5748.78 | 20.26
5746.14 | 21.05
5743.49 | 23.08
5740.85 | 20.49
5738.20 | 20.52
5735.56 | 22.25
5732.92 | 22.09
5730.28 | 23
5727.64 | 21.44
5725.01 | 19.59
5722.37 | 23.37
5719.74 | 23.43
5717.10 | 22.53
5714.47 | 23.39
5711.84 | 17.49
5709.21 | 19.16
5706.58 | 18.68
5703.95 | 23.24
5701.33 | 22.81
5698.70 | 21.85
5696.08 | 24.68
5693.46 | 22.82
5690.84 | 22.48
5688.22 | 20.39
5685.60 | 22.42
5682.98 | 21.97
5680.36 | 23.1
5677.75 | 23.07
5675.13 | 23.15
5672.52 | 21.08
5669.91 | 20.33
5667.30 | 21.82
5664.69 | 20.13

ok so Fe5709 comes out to 0.74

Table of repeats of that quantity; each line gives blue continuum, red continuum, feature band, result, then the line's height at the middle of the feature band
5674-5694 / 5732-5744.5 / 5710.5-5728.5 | 0.24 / 21.9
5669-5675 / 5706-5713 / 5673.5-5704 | -4.08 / 20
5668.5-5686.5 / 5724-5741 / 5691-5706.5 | -0.57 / 21.9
